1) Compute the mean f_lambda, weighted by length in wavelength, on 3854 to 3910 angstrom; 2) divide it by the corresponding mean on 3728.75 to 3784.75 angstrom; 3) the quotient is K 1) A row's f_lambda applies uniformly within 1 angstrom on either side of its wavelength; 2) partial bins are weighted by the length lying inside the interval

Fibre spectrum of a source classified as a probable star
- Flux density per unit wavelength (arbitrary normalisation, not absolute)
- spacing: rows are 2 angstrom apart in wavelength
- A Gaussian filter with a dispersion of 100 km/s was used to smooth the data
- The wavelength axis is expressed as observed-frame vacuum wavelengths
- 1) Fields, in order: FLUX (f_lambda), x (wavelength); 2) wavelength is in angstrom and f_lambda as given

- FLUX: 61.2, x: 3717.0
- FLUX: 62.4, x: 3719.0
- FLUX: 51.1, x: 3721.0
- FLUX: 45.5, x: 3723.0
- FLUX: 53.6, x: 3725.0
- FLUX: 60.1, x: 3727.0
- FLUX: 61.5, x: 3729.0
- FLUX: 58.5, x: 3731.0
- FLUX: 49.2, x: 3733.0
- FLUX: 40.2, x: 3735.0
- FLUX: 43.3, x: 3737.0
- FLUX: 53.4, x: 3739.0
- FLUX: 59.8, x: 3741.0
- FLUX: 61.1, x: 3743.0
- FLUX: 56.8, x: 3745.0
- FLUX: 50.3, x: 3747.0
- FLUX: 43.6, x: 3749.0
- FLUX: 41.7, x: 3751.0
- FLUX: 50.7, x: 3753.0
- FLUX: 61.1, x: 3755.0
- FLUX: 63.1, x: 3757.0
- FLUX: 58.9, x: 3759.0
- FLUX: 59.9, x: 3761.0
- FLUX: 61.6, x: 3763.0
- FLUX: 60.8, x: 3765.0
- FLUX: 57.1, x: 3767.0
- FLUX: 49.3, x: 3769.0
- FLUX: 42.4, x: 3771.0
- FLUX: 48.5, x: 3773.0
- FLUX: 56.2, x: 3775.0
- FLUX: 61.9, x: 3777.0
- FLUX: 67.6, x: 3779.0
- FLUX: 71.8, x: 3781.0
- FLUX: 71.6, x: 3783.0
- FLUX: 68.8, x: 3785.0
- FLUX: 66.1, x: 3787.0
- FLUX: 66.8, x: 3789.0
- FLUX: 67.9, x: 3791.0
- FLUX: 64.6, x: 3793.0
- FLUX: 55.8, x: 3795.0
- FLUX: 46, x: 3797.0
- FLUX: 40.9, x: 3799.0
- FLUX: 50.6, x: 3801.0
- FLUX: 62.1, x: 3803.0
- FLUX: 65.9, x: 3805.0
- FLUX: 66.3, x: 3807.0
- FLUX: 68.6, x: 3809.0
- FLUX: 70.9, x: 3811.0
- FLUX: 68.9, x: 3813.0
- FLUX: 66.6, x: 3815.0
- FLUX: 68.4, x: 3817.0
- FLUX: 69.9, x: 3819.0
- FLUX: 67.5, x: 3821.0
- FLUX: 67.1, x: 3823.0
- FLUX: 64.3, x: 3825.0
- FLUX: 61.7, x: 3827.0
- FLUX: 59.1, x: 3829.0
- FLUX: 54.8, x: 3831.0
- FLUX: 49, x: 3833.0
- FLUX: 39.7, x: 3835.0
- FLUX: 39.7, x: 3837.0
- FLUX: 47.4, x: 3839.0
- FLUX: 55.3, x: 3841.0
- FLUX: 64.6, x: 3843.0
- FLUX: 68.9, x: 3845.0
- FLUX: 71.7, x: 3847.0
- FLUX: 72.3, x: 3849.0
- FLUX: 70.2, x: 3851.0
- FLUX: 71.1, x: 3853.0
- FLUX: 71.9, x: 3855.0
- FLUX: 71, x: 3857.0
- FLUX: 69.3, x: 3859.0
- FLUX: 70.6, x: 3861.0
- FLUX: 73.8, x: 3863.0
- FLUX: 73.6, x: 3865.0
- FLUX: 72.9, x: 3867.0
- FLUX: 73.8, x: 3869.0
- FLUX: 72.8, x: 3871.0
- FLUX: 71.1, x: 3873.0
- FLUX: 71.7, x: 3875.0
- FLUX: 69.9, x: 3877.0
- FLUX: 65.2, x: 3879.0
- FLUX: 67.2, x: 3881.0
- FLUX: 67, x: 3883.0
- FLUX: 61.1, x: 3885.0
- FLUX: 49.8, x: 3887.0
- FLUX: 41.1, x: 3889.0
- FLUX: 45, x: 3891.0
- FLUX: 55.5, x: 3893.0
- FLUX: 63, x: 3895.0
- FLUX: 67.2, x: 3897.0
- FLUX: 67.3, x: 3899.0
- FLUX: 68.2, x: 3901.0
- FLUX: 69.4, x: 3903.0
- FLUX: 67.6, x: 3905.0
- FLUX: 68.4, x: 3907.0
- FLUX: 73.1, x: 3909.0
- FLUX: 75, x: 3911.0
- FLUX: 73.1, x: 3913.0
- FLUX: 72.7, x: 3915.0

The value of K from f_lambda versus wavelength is 1.2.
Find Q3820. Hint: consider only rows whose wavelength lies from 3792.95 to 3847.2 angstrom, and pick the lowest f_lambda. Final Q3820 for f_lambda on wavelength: 39.7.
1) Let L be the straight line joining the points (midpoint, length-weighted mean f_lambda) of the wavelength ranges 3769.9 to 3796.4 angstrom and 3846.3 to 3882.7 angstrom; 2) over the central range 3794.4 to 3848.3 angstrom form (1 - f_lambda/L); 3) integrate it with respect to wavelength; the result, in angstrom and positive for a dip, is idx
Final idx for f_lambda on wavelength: 5.2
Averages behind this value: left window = 62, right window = 71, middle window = 59.8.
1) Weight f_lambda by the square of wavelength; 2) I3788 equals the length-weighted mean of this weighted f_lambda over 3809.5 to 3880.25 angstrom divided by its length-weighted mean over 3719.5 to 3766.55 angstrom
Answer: 1.28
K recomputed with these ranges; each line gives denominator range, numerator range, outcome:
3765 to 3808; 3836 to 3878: 1.14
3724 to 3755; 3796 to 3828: 1.20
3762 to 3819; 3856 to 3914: 1.09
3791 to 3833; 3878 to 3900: 0.95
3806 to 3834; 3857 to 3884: 1.10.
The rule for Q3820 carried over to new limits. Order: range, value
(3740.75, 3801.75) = 40.9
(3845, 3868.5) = 68.9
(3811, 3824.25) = 66.6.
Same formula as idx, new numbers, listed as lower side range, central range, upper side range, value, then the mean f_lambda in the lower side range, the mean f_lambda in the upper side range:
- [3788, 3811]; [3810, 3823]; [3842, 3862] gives -1.1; 60.1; 70.2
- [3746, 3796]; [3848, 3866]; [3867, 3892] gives -2.6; 58.7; 63.4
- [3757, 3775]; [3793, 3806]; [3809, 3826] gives 1.9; 55.3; 68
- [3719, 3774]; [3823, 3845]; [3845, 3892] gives 2.9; 53.6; 67.2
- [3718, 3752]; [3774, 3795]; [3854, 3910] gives -3.2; 52.5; 66.4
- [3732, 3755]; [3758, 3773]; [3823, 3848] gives -0.9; 50.5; 56.8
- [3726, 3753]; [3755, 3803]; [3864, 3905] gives -3.1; 52.2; 64.7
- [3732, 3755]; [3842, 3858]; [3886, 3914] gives -3.0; 50.5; 63.1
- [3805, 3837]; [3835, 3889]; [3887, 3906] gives -4.2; 62.2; 59.9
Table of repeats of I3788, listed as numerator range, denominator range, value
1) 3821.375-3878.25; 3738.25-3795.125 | 1.16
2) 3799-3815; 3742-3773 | 1.20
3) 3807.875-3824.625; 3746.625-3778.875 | 1.29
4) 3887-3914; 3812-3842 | 1.13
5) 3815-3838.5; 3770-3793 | 0.95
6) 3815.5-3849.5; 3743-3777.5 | 1.14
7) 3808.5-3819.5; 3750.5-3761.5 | 1.26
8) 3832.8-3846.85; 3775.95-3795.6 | 0.83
